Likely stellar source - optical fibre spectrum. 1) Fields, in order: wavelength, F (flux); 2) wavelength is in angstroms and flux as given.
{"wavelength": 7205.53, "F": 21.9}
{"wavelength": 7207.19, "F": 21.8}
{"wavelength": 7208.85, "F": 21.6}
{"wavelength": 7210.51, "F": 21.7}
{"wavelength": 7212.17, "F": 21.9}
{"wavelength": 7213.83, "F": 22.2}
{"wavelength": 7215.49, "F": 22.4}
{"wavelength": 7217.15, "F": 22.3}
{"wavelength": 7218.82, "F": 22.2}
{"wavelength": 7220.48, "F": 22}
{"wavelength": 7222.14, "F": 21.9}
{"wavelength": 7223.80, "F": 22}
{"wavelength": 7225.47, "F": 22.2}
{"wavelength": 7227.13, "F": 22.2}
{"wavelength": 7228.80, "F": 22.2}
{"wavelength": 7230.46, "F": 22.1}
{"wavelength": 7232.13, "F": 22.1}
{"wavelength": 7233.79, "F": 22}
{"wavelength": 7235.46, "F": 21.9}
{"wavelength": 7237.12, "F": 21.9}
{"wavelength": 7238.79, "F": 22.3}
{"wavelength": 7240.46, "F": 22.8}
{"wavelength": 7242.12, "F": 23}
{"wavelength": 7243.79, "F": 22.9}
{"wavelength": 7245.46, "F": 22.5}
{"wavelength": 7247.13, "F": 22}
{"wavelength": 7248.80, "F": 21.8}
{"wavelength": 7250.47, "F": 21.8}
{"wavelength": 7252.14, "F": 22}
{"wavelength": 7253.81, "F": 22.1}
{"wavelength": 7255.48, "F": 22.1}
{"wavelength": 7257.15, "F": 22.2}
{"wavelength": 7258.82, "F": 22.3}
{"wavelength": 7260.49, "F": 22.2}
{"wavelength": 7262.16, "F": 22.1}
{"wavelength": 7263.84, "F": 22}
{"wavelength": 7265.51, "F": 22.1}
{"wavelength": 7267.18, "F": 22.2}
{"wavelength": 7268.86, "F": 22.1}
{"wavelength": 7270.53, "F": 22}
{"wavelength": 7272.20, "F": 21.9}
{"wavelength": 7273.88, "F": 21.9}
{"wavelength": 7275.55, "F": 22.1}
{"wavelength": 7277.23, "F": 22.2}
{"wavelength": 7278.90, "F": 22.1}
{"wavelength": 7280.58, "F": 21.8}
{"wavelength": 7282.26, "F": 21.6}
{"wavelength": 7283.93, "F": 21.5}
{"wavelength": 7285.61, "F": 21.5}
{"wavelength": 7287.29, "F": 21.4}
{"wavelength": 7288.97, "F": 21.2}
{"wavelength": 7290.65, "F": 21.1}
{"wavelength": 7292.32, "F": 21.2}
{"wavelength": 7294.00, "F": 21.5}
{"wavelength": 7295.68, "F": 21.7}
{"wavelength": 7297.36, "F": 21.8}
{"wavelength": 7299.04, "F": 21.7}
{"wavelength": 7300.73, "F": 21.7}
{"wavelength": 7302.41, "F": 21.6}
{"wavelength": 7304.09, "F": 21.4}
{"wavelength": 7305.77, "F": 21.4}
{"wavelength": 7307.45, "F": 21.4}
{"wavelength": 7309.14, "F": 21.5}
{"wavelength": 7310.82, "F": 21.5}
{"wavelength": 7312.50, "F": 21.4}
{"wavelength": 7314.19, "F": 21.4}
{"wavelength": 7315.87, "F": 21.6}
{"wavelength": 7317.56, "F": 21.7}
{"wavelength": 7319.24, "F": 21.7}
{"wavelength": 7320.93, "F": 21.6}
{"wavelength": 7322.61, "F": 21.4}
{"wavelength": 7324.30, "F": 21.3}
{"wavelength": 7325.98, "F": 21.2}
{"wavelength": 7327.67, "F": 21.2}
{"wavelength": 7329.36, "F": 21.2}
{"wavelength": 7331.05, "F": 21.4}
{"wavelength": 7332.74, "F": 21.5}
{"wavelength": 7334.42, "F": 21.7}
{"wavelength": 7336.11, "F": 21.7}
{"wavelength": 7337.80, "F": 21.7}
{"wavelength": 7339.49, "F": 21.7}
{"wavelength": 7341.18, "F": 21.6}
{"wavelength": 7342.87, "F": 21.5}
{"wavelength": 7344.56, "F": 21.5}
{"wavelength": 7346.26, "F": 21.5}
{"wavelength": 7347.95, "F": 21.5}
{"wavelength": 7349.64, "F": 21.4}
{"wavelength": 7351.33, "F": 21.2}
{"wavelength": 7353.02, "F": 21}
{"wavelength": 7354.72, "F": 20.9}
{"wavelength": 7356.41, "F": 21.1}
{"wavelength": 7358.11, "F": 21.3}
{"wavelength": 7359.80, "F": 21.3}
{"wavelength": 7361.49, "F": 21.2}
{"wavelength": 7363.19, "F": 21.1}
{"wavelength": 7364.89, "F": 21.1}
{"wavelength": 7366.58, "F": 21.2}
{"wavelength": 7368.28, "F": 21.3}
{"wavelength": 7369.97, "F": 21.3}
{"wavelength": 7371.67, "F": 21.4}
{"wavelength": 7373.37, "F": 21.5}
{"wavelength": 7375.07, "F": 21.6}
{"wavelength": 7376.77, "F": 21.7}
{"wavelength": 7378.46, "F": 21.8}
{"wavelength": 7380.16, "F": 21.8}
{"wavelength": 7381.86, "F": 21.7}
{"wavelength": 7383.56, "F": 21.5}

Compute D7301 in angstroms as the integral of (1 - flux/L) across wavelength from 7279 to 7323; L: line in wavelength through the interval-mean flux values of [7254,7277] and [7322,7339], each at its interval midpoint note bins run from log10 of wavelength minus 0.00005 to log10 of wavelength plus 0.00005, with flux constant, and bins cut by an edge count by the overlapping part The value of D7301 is 0.4 angstroms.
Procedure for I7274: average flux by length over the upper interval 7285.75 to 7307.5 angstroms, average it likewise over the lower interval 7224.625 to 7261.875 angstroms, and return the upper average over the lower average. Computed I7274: 0.97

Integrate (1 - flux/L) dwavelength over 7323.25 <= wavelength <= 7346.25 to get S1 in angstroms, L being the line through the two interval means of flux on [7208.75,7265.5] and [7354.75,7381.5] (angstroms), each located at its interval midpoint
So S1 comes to 0.1 angstroms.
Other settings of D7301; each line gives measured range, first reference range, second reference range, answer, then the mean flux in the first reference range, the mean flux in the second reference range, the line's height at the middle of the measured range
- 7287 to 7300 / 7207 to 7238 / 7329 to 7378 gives 0.14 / 22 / 21.4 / 21.7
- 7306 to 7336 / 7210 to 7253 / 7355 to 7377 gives 0.18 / 22.2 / 21.3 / 21.6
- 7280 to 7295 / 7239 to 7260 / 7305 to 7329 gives 0.27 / 22.3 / 21.4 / 21.8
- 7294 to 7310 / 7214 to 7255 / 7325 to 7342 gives 0.10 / 22.2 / 21.5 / 21.7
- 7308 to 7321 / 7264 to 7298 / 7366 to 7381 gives 0.08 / 21.8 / 21.5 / 21.7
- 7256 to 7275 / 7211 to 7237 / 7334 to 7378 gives -0.19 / 22.1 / 21.4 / 21.9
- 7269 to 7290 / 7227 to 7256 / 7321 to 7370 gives 0.12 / 22.2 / 21.4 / 21.9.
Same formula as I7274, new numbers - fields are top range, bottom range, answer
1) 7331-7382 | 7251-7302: 0.98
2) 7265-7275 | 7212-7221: 0.99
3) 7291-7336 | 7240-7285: 0.97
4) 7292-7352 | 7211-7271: 0.97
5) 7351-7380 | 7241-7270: 0.96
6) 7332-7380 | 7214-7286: 0.97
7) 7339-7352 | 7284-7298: 1.00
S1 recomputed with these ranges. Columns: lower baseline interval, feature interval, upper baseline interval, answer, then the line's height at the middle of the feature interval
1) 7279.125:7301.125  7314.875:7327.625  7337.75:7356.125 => -0.02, 21.4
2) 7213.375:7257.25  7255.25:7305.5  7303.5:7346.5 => 0.09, 21.8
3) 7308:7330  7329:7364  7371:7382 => 0.25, 21.5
